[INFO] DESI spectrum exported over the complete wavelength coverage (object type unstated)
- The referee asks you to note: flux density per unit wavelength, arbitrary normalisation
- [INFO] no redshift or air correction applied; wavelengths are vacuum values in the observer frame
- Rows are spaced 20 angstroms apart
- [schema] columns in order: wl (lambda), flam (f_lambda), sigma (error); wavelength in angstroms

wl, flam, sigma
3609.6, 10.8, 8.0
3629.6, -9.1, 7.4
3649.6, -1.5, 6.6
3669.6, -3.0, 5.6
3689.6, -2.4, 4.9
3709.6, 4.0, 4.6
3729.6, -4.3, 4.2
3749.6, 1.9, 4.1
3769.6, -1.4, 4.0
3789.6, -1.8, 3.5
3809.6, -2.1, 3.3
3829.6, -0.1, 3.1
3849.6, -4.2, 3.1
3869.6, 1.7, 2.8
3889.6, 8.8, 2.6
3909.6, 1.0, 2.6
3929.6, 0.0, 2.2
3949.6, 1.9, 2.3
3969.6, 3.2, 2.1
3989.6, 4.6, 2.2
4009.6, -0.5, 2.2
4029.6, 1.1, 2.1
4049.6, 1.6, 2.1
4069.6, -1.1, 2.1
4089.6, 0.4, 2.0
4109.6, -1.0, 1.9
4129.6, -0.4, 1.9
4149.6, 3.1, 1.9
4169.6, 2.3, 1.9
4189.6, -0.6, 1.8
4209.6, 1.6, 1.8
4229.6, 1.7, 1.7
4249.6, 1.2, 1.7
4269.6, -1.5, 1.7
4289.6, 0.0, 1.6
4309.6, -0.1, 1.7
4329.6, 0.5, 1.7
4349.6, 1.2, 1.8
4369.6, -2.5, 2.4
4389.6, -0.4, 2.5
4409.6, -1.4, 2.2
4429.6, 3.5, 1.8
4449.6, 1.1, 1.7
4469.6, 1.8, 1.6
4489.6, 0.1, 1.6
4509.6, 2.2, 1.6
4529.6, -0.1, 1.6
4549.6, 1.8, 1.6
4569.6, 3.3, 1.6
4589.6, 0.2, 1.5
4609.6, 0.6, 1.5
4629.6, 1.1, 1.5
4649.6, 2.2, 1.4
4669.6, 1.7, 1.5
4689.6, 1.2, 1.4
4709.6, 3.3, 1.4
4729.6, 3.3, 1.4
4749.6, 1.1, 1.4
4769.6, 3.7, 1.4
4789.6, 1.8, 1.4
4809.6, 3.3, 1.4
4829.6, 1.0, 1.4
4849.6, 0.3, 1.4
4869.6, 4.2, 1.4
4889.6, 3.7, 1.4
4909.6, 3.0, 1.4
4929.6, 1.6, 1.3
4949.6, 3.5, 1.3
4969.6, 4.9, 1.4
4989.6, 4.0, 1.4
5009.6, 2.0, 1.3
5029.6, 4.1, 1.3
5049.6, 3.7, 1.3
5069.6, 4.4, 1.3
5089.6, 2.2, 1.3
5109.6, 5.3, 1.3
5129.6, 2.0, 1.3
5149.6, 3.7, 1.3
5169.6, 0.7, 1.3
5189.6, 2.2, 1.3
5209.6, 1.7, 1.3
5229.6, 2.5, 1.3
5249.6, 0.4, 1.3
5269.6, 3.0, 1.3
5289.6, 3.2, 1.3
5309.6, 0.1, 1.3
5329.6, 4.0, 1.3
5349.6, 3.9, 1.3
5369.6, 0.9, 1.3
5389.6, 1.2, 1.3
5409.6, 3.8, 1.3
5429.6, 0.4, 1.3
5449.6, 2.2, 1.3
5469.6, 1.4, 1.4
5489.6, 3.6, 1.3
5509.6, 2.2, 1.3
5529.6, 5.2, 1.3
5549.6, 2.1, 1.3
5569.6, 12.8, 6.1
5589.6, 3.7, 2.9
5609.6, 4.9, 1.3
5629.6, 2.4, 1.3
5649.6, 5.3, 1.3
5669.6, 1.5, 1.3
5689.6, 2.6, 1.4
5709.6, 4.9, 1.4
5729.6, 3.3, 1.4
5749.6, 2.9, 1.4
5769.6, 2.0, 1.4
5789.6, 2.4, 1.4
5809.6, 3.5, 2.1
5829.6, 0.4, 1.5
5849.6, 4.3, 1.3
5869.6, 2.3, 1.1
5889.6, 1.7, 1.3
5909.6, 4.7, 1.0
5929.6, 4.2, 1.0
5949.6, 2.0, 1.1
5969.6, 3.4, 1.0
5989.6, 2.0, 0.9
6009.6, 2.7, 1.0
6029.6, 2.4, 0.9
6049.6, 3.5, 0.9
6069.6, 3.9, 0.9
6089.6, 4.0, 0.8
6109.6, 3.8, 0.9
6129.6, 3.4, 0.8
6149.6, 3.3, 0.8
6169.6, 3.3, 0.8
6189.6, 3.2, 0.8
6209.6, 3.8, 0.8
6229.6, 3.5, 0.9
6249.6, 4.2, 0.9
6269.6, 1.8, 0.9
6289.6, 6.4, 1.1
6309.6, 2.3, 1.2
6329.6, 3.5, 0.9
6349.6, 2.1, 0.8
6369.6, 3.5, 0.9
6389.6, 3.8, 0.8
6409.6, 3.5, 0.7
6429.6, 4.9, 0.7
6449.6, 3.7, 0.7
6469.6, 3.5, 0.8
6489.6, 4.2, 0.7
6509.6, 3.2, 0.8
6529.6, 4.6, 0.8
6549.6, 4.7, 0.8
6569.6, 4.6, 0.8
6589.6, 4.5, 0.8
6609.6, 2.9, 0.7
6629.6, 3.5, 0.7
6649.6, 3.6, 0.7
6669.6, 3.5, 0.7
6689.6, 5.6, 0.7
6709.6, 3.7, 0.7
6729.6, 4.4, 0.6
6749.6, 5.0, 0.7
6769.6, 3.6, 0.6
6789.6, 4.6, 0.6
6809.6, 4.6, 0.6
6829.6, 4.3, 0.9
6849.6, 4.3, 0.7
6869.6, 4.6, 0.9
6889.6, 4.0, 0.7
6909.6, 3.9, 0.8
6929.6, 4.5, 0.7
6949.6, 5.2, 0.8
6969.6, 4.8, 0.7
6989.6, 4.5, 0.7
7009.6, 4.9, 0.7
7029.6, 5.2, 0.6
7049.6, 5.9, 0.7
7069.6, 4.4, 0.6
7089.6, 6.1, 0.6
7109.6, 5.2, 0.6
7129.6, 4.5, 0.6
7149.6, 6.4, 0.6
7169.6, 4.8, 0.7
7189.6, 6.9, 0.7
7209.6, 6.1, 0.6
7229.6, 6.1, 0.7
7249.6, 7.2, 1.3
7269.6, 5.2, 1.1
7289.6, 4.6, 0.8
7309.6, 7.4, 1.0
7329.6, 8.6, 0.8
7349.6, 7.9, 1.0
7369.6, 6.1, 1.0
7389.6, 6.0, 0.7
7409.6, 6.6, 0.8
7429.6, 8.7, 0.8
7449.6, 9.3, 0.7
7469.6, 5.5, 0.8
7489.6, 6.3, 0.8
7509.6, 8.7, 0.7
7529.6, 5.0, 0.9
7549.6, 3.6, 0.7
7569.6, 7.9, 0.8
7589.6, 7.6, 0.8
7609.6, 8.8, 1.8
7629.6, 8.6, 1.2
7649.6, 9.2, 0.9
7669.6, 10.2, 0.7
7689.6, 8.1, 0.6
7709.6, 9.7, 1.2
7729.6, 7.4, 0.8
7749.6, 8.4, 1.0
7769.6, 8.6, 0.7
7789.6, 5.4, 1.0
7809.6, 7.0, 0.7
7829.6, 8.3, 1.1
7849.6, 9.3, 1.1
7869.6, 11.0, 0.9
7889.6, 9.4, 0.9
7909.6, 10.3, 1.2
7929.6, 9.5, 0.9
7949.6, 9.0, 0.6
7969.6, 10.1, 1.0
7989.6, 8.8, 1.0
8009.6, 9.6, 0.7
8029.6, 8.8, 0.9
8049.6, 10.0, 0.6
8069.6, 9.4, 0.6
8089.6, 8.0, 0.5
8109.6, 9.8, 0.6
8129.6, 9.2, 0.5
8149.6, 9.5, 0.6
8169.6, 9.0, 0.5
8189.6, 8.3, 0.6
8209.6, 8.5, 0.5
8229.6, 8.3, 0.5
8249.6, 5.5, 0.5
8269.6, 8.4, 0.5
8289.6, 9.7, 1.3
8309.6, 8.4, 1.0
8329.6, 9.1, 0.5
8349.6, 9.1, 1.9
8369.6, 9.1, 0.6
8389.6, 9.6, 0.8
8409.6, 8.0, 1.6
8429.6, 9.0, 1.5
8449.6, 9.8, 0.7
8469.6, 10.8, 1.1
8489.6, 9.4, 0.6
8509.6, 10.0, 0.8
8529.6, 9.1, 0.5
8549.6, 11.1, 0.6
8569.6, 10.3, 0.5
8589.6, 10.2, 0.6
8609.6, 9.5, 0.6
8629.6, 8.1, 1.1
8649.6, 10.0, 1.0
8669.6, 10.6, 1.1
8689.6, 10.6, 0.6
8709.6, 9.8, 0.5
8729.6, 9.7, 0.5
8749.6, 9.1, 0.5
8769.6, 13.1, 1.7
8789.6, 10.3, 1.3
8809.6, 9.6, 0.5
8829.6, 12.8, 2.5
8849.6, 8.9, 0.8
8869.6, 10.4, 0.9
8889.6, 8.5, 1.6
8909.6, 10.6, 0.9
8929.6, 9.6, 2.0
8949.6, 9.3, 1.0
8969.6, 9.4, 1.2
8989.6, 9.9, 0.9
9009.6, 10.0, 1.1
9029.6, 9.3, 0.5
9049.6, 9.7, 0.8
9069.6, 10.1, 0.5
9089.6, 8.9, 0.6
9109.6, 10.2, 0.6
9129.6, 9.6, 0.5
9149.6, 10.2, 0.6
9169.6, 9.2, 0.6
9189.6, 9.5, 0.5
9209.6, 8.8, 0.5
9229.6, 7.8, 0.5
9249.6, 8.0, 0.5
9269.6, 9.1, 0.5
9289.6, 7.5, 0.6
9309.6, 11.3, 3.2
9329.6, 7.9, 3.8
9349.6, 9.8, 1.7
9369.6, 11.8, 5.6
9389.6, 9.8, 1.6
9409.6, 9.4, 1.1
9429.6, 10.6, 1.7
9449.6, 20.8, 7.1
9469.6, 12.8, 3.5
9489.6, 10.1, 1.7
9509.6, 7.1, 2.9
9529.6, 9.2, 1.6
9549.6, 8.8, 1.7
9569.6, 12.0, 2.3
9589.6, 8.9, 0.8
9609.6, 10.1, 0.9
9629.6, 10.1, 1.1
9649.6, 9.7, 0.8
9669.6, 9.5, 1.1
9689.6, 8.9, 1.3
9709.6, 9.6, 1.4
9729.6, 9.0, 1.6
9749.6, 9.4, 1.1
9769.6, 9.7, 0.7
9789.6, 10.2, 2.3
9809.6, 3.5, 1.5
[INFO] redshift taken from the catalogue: 0.900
